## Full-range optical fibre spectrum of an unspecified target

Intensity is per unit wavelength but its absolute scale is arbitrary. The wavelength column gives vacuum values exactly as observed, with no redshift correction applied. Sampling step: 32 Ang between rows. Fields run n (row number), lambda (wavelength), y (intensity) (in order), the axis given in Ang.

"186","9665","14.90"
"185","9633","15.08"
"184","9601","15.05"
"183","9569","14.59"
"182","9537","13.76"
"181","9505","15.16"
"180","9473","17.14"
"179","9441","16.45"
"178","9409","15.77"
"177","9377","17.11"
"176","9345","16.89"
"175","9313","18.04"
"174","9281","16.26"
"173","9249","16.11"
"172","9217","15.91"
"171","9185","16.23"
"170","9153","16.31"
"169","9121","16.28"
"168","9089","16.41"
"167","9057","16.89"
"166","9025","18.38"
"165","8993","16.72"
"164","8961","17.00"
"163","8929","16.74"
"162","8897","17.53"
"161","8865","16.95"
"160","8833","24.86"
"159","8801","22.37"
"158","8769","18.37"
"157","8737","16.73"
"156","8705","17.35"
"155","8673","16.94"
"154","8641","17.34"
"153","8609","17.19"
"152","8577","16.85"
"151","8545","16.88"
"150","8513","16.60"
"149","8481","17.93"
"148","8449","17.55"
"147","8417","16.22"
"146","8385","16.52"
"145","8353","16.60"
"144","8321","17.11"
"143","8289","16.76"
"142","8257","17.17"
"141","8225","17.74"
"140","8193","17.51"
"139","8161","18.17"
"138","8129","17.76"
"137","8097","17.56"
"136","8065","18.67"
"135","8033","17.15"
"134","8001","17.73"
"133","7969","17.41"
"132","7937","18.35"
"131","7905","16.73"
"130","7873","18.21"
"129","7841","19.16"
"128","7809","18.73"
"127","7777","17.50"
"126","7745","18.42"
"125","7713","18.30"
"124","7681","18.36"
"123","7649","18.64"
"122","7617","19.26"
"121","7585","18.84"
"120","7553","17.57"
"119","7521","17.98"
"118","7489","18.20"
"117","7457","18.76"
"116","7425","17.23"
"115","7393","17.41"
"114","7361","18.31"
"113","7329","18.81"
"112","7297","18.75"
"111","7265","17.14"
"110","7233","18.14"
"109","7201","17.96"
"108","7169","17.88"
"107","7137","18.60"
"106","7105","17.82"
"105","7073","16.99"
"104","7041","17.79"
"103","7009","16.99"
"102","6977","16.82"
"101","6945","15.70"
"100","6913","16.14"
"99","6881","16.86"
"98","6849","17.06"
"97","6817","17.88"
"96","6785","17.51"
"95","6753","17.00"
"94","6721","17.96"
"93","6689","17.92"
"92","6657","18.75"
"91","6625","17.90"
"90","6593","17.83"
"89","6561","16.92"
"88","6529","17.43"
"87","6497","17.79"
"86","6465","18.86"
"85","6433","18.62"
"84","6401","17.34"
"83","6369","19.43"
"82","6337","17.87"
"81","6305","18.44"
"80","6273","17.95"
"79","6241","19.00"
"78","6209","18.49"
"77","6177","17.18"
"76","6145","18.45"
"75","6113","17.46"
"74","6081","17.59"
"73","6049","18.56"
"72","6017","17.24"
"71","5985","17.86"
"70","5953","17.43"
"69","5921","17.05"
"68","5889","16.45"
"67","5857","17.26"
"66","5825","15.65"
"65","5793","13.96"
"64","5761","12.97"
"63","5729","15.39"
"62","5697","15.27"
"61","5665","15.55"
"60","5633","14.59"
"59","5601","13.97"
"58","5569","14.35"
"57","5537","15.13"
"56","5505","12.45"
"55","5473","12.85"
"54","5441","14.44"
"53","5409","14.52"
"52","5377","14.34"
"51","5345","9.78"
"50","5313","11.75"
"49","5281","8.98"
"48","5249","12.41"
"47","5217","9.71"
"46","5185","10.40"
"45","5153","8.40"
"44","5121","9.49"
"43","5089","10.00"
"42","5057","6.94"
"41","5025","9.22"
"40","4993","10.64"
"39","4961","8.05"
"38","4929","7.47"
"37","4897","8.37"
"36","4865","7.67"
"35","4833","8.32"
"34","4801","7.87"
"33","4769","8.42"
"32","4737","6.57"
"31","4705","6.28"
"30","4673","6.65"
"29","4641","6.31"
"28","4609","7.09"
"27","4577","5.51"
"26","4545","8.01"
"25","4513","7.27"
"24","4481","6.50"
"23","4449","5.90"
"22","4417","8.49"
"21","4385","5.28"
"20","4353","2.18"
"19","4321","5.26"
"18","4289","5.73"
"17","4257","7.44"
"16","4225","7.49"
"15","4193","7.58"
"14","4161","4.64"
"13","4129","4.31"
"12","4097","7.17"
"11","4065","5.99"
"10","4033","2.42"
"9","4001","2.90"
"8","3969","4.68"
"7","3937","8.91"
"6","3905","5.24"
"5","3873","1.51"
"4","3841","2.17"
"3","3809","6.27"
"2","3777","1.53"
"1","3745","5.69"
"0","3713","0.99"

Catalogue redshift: 0.34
